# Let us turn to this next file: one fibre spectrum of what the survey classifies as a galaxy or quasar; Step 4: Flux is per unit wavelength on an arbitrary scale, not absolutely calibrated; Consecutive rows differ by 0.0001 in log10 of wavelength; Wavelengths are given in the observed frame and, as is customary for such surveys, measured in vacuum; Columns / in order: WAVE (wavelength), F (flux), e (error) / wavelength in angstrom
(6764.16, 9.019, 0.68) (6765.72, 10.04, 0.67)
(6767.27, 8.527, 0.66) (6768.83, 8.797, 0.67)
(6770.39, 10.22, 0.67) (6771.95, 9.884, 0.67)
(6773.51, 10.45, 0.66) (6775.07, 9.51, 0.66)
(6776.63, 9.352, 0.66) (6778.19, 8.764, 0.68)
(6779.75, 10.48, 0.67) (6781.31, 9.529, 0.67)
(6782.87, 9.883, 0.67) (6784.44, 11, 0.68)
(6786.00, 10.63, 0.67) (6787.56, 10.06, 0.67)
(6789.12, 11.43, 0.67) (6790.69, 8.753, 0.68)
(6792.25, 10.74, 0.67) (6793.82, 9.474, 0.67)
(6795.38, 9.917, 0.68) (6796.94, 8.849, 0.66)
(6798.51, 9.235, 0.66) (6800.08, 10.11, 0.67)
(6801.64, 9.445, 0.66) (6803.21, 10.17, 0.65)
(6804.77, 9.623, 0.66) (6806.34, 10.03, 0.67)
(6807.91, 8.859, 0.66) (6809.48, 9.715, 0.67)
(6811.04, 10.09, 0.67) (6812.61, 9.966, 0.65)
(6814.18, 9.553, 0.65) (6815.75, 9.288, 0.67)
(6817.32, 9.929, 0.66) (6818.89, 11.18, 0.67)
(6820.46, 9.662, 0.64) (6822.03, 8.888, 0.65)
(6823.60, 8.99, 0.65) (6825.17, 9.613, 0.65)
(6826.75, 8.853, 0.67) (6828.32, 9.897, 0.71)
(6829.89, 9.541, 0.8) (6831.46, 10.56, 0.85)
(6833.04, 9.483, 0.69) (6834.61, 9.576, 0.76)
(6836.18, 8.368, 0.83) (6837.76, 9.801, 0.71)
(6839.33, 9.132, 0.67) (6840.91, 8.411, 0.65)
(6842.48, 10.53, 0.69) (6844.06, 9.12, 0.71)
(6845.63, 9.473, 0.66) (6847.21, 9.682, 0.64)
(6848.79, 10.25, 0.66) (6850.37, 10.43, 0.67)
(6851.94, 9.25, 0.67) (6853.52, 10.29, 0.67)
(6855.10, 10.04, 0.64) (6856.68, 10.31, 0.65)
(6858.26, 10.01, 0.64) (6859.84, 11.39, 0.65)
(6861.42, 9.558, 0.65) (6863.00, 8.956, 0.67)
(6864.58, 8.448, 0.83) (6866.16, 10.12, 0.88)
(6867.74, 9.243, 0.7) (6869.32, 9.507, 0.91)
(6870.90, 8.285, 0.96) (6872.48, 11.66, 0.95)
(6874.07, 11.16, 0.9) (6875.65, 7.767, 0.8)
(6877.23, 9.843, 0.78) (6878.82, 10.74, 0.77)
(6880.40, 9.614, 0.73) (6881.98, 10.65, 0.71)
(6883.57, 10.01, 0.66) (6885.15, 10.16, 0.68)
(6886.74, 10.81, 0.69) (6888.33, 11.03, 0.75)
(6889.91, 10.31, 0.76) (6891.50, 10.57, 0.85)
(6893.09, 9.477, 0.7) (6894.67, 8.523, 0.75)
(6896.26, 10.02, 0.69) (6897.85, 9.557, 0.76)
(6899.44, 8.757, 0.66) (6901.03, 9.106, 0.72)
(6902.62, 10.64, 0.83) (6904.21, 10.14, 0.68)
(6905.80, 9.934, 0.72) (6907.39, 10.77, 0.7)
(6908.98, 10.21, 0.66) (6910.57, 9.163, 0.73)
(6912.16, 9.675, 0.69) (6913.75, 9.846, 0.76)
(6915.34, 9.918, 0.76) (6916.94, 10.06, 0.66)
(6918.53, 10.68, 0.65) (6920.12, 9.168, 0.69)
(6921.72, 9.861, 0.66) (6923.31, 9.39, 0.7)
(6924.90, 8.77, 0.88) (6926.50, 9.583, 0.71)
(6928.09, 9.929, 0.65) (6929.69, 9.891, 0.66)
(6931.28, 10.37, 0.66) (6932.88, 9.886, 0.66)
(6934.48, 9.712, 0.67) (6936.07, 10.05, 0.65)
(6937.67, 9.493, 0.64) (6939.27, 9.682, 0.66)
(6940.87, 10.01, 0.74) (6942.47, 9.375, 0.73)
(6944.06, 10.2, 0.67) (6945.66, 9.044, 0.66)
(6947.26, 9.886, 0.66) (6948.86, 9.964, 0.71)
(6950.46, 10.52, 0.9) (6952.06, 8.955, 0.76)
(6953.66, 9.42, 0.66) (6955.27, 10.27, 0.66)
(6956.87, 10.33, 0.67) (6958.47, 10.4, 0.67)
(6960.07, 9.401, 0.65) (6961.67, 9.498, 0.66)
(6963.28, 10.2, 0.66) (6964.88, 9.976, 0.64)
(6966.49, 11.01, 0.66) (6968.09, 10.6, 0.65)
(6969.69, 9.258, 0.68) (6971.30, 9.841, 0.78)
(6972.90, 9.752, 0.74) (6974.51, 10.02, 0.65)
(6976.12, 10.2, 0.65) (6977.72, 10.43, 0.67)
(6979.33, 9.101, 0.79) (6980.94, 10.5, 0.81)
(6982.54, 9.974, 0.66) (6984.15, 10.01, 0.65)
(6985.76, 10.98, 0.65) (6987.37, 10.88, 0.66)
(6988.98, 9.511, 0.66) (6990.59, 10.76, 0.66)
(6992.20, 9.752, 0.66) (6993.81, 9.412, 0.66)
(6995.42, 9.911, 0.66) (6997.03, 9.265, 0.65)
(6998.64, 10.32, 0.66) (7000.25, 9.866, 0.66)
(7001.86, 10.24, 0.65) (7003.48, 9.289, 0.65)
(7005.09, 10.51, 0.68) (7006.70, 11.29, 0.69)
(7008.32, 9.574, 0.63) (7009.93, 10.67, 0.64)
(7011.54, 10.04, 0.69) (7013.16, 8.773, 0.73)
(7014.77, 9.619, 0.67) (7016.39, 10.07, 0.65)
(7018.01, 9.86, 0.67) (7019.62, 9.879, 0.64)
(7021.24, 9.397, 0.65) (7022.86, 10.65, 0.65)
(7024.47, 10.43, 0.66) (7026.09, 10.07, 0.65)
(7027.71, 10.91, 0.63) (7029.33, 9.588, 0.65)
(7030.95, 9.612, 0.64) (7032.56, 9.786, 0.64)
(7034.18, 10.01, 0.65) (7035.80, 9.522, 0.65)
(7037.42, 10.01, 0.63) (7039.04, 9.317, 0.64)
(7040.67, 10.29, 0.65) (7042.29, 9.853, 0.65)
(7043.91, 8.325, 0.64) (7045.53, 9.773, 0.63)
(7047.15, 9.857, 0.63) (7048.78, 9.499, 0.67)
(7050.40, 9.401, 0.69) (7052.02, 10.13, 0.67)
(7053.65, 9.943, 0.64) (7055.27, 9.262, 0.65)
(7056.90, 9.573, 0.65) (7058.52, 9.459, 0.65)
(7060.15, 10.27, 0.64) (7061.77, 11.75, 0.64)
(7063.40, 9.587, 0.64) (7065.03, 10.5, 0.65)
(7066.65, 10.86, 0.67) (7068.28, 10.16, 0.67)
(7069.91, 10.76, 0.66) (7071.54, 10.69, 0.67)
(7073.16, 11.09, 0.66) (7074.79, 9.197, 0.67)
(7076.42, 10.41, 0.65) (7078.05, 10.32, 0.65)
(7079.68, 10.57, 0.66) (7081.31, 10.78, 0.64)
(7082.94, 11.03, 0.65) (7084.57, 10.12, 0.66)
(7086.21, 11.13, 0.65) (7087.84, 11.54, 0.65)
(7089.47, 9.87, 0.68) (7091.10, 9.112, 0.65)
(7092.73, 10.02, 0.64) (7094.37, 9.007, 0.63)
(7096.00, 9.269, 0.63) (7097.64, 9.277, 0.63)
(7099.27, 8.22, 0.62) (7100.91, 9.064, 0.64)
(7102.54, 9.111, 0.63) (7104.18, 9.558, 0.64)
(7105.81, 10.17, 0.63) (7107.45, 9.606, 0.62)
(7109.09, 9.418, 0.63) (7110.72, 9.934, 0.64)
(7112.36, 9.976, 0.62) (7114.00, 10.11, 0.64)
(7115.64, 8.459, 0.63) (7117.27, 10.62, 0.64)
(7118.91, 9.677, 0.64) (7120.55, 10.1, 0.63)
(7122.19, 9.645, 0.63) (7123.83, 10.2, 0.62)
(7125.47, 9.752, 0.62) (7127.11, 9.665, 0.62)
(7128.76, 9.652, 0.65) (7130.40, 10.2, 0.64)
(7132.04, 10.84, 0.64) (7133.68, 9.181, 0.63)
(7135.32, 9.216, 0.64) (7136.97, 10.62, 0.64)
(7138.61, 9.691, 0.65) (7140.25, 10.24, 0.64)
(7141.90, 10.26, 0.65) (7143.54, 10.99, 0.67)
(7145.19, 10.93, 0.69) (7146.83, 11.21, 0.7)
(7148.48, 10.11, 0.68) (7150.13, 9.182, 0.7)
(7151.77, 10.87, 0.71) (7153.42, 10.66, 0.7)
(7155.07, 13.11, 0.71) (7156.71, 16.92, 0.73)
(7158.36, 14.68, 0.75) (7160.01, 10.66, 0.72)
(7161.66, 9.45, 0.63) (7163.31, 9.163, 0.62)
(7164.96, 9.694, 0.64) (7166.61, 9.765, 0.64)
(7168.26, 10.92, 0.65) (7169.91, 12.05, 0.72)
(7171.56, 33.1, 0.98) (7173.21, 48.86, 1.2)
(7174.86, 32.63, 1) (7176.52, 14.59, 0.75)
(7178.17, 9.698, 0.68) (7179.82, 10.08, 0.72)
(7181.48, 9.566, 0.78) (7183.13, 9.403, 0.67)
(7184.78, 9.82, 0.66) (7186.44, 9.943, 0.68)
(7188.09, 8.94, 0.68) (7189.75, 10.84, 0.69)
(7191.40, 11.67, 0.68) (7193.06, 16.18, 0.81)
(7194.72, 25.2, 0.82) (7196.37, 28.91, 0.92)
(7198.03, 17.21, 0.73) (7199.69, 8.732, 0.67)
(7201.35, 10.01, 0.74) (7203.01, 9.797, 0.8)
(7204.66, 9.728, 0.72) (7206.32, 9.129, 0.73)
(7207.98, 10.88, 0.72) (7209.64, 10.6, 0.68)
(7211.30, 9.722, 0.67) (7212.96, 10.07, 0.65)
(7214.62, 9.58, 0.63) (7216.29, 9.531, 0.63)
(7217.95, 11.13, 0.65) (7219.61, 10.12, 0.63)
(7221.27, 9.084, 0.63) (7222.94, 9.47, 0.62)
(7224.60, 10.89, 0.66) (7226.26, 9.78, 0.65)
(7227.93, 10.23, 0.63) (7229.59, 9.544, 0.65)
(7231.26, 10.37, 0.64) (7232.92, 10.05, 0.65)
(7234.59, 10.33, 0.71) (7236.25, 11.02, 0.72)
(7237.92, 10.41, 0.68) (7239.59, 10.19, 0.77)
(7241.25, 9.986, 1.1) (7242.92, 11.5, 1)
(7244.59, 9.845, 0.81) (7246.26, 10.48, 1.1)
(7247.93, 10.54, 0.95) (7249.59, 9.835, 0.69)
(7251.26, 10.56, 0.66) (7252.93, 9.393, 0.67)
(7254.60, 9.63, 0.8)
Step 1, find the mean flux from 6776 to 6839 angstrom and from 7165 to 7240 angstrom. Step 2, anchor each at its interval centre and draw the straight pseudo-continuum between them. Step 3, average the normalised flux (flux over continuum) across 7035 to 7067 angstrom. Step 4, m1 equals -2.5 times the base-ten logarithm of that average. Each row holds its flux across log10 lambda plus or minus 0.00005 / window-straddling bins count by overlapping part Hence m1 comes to 0.20 mag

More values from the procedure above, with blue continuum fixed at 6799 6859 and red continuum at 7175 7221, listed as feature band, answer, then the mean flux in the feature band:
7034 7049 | 0.16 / 9.63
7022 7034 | 0.09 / 10.1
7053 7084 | 0.10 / 10.3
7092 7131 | 0.20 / 9.61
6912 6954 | 0.07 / 9.76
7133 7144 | 0.18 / 10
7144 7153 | 0.13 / 10.5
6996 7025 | 0.10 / 9.98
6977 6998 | 0.07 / 10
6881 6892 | -0.04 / 10.5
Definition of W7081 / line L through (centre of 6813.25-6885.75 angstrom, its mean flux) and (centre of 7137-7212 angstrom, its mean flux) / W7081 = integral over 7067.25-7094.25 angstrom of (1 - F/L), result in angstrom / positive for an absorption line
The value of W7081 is 4.3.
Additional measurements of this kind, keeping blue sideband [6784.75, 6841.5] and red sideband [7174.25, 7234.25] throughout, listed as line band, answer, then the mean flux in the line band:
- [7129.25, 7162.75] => 1.96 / 10.9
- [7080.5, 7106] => 3.32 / 9.82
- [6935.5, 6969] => 1.81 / 9.92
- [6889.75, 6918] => 1.08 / 9.81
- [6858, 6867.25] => 0.23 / 9.72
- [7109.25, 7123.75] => 2.05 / 9.82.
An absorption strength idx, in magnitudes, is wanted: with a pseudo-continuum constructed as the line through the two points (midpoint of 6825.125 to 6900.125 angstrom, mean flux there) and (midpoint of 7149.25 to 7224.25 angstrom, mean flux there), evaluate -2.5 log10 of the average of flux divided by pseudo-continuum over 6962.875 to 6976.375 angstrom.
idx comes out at 0.09 mag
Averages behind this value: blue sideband 9.77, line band 10.1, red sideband 13.3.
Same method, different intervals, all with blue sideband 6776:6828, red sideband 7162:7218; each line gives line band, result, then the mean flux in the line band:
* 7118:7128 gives 0.33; 9.84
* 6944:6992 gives 0.16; 10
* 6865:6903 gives 0.08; 9.88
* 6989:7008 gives 0.19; 10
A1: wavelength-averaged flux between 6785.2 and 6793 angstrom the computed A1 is 10.3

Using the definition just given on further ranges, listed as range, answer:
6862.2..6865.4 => 8.72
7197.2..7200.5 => 13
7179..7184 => 9.69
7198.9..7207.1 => 9.49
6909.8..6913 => 9.44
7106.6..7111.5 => 9.65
